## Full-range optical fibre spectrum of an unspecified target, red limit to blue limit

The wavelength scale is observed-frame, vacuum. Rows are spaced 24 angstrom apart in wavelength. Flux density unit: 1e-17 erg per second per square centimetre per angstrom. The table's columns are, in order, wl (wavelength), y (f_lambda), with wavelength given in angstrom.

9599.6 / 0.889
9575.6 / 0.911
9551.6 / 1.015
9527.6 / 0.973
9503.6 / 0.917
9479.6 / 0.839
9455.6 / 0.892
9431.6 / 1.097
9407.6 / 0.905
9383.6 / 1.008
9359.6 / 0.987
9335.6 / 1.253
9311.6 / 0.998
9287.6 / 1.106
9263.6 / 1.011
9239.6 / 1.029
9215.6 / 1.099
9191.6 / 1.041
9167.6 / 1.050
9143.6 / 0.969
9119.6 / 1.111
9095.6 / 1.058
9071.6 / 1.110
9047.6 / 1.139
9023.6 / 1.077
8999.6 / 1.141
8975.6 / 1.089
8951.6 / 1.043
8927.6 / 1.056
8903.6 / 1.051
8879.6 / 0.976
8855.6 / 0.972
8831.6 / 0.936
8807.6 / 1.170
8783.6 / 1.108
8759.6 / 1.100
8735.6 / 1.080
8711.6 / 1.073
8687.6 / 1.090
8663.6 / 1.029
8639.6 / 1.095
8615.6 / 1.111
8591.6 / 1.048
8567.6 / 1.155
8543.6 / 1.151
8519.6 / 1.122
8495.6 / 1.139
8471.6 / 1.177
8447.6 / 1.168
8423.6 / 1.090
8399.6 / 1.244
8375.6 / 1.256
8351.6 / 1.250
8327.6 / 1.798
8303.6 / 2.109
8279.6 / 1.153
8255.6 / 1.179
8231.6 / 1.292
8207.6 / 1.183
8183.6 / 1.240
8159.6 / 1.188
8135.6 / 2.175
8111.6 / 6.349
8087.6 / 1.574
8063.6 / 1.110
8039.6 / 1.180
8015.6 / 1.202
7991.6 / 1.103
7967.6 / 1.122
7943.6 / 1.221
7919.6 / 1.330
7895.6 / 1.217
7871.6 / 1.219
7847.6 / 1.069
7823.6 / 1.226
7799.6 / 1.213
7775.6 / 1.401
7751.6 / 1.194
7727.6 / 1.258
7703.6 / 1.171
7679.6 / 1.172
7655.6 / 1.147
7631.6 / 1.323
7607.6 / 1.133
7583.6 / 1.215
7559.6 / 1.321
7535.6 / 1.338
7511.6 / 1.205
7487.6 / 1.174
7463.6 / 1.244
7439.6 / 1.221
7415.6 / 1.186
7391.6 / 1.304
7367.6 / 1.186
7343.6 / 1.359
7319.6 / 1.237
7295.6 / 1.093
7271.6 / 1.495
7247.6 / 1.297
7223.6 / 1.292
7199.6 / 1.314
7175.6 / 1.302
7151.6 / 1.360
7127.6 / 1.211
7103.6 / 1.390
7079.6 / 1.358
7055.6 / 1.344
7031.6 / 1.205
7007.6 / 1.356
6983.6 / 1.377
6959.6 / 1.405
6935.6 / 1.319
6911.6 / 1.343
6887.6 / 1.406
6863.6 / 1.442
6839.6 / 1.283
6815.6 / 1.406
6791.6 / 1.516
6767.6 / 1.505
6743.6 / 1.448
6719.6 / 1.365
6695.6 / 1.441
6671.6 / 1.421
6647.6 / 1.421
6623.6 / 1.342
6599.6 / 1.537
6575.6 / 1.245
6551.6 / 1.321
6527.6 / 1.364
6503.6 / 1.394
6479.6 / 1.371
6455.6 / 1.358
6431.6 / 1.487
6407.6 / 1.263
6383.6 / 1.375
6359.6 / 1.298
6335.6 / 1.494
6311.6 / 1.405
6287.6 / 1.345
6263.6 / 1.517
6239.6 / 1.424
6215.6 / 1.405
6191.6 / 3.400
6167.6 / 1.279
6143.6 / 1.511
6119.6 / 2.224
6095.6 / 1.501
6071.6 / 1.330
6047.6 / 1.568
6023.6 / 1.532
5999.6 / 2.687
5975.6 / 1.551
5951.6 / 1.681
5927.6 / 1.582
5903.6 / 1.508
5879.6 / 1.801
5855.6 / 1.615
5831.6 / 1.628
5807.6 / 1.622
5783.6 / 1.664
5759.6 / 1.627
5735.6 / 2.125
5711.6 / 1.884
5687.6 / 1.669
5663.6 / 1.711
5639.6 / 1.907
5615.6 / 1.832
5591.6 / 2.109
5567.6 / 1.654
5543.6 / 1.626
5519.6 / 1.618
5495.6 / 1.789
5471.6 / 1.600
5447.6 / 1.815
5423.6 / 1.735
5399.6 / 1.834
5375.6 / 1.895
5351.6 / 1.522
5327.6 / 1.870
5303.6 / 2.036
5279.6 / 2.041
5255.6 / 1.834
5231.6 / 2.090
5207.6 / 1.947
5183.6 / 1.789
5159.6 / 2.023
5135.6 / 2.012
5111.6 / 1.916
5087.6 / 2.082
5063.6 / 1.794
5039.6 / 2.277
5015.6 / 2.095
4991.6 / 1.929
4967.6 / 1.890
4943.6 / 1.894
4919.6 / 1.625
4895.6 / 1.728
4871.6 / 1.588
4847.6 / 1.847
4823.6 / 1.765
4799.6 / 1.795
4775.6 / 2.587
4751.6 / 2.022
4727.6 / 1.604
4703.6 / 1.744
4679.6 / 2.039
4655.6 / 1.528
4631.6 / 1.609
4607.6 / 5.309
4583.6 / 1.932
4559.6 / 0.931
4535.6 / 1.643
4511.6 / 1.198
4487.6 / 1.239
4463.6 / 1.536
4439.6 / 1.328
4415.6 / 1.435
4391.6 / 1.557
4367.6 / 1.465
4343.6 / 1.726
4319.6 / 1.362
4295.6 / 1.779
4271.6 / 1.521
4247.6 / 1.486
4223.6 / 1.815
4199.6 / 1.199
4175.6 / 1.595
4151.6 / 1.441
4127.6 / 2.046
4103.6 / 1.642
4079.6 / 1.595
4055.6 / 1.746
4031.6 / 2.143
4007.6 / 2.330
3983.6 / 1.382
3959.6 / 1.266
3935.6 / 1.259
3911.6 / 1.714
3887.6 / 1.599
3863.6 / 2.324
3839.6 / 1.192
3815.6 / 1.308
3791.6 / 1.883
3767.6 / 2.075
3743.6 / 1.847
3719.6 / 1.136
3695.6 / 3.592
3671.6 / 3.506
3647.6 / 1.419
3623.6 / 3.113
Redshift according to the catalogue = 0.235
